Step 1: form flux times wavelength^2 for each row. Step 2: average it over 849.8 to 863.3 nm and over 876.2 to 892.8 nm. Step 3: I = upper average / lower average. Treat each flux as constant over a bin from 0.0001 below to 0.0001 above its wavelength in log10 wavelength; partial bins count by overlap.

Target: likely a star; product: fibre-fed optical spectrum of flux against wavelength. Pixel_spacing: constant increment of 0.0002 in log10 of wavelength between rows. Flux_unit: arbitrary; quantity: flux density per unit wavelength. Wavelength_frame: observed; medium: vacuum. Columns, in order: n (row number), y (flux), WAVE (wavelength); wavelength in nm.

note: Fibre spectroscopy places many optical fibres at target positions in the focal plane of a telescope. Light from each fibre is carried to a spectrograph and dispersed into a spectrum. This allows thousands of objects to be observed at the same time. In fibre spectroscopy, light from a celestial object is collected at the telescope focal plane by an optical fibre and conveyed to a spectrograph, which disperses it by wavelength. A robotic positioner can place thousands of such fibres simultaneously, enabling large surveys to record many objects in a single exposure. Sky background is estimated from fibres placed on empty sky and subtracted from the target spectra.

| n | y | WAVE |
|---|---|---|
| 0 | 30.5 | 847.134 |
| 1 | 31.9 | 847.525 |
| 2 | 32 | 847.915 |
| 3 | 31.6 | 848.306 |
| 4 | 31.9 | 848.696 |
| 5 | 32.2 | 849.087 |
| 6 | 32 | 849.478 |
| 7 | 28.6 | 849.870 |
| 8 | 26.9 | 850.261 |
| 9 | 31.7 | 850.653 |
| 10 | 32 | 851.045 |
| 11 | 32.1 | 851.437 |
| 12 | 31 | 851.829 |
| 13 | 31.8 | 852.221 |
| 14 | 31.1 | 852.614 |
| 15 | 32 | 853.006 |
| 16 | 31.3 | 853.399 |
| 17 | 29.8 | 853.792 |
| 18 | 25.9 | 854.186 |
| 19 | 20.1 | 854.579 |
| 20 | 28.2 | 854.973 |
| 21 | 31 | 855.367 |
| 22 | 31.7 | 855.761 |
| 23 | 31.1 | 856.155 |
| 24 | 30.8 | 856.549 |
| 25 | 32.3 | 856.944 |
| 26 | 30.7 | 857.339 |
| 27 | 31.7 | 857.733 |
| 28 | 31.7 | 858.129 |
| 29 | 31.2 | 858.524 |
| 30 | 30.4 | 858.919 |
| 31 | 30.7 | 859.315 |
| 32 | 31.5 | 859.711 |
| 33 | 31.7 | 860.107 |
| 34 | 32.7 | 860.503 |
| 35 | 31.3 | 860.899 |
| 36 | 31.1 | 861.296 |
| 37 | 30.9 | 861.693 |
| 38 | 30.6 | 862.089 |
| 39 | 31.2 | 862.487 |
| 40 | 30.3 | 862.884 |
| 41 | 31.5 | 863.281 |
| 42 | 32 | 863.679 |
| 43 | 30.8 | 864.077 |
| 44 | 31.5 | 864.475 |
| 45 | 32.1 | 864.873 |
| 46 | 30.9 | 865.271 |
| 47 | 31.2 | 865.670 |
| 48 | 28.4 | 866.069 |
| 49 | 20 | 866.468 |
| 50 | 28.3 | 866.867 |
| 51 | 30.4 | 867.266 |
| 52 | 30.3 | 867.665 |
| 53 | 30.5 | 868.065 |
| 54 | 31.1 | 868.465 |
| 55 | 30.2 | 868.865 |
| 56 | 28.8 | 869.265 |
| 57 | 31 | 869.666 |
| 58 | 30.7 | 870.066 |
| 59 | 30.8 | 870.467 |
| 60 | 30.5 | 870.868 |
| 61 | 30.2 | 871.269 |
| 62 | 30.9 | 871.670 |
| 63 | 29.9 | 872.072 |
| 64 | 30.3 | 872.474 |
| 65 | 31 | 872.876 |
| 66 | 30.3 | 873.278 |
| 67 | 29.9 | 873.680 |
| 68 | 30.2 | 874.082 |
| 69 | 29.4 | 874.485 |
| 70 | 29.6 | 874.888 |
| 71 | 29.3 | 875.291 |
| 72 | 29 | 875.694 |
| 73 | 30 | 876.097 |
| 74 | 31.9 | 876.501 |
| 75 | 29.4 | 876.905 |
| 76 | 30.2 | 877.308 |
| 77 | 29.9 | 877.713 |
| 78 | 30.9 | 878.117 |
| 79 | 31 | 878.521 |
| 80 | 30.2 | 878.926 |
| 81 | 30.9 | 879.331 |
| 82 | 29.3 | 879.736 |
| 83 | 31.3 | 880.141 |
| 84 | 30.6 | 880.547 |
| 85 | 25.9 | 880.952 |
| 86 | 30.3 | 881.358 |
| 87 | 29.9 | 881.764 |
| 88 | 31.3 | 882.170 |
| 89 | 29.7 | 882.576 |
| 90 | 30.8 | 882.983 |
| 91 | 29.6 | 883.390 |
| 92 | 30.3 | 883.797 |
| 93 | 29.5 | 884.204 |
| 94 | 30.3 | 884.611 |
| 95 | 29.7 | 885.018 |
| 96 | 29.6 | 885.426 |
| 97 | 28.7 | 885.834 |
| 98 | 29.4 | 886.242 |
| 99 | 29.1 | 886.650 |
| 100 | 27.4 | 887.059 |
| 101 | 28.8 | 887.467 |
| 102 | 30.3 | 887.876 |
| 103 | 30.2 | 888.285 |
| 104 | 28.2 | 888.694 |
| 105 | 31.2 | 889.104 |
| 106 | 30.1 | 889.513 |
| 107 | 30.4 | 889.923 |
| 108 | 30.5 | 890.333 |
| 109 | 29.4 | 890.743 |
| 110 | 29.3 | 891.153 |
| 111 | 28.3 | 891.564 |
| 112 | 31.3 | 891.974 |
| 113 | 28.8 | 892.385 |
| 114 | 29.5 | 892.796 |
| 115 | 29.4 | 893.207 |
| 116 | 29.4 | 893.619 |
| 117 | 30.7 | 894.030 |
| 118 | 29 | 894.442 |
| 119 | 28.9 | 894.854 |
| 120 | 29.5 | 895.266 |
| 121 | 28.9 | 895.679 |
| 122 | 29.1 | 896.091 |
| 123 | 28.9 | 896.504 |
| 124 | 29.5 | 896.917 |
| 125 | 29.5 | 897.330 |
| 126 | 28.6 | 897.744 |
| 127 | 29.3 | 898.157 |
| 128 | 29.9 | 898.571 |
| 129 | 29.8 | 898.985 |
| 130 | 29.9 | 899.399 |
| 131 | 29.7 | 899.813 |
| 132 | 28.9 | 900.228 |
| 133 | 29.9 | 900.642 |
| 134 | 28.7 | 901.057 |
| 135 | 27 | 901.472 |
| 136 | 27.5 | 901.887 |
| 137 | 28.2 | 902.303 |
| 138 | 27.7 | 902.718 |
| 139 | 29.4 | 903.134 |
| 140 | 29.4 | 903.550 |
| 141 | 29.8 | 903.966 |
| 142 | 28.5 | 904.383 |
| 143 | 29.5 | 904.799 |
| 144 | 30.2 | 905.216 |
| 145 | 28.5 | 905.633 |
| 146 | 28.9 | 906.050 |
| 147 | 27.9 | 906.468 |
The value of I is 1.0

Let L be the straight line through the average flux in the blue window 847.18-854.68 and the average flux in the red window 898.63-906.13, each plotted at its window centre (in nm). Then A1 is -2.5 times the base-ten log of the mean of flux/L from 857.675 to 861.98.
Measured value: -0.04 mag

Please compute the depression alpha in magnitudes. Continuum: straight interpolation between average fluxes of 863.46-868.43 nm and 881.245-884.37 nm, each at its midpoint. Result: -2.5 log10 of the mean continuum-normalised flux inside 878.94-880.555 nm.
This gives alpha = -0.01 mag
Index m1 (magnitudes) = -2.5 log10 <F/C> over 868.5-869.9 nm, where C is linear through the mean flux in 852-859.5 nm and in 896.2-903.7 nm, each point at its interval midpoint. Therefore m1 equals -0.01 mag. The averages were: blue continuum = 30.2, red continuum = 29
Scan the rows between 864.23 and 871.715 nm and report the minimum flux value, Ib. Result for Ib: 20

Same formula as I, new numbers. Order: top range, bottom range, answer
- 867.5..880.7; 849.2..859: 1.05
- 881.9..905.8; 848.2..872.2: 1.04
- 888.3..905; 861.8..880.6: 1.03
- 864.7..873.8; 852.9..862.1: 1.01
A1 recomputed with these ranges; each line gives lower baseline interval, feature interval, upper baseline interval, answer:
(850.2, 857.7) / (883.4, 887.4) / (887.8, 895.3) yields 0.02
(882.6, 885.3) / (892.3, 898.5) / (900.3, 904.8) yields 0.00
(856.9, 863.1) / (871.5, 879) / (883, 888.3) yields 0.00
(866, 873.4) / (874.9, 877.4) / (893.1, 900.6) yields -0.01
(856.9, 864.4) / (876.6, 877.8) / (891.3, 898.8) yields 0.01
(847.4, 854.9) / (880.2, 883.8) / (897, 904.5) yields -0.01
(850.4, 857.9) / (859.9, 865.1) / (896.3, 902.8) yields -0.05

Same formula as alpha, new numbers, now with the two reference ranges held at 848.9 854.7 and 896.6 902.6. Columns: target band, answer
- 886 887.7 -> 0.02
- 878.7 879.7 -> -0.03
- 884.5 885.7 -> -0.02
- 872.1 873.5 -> -0.03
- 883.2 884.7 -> -0.02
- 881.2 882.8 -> -0.03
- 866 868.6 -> 0.05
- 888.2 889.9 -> -0.03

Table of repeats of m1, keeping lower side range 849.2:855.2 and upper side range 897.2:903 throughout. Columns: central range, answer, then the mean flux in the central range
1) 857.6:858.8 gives -0.07 mag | 31.4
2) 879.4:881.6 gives -0.01 mag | 29.6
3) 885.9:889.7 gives -0.01 mag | 29.4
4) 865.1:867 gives 0.07 mag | 27.7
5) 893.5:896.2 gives -0.01 mag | 29.4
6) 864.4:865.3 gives -0.08 mag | 31.6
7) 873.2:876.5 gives -0.02 mag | 29.8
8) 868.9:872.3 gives -0.04 mag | 30.3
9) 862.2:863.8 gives -0.06 mag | 31.2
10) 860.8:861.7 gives -0.06 mag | 31.1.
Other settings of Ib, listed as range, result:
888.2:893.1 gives 28.2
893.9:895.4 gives 28.9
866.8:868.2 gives 28.3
